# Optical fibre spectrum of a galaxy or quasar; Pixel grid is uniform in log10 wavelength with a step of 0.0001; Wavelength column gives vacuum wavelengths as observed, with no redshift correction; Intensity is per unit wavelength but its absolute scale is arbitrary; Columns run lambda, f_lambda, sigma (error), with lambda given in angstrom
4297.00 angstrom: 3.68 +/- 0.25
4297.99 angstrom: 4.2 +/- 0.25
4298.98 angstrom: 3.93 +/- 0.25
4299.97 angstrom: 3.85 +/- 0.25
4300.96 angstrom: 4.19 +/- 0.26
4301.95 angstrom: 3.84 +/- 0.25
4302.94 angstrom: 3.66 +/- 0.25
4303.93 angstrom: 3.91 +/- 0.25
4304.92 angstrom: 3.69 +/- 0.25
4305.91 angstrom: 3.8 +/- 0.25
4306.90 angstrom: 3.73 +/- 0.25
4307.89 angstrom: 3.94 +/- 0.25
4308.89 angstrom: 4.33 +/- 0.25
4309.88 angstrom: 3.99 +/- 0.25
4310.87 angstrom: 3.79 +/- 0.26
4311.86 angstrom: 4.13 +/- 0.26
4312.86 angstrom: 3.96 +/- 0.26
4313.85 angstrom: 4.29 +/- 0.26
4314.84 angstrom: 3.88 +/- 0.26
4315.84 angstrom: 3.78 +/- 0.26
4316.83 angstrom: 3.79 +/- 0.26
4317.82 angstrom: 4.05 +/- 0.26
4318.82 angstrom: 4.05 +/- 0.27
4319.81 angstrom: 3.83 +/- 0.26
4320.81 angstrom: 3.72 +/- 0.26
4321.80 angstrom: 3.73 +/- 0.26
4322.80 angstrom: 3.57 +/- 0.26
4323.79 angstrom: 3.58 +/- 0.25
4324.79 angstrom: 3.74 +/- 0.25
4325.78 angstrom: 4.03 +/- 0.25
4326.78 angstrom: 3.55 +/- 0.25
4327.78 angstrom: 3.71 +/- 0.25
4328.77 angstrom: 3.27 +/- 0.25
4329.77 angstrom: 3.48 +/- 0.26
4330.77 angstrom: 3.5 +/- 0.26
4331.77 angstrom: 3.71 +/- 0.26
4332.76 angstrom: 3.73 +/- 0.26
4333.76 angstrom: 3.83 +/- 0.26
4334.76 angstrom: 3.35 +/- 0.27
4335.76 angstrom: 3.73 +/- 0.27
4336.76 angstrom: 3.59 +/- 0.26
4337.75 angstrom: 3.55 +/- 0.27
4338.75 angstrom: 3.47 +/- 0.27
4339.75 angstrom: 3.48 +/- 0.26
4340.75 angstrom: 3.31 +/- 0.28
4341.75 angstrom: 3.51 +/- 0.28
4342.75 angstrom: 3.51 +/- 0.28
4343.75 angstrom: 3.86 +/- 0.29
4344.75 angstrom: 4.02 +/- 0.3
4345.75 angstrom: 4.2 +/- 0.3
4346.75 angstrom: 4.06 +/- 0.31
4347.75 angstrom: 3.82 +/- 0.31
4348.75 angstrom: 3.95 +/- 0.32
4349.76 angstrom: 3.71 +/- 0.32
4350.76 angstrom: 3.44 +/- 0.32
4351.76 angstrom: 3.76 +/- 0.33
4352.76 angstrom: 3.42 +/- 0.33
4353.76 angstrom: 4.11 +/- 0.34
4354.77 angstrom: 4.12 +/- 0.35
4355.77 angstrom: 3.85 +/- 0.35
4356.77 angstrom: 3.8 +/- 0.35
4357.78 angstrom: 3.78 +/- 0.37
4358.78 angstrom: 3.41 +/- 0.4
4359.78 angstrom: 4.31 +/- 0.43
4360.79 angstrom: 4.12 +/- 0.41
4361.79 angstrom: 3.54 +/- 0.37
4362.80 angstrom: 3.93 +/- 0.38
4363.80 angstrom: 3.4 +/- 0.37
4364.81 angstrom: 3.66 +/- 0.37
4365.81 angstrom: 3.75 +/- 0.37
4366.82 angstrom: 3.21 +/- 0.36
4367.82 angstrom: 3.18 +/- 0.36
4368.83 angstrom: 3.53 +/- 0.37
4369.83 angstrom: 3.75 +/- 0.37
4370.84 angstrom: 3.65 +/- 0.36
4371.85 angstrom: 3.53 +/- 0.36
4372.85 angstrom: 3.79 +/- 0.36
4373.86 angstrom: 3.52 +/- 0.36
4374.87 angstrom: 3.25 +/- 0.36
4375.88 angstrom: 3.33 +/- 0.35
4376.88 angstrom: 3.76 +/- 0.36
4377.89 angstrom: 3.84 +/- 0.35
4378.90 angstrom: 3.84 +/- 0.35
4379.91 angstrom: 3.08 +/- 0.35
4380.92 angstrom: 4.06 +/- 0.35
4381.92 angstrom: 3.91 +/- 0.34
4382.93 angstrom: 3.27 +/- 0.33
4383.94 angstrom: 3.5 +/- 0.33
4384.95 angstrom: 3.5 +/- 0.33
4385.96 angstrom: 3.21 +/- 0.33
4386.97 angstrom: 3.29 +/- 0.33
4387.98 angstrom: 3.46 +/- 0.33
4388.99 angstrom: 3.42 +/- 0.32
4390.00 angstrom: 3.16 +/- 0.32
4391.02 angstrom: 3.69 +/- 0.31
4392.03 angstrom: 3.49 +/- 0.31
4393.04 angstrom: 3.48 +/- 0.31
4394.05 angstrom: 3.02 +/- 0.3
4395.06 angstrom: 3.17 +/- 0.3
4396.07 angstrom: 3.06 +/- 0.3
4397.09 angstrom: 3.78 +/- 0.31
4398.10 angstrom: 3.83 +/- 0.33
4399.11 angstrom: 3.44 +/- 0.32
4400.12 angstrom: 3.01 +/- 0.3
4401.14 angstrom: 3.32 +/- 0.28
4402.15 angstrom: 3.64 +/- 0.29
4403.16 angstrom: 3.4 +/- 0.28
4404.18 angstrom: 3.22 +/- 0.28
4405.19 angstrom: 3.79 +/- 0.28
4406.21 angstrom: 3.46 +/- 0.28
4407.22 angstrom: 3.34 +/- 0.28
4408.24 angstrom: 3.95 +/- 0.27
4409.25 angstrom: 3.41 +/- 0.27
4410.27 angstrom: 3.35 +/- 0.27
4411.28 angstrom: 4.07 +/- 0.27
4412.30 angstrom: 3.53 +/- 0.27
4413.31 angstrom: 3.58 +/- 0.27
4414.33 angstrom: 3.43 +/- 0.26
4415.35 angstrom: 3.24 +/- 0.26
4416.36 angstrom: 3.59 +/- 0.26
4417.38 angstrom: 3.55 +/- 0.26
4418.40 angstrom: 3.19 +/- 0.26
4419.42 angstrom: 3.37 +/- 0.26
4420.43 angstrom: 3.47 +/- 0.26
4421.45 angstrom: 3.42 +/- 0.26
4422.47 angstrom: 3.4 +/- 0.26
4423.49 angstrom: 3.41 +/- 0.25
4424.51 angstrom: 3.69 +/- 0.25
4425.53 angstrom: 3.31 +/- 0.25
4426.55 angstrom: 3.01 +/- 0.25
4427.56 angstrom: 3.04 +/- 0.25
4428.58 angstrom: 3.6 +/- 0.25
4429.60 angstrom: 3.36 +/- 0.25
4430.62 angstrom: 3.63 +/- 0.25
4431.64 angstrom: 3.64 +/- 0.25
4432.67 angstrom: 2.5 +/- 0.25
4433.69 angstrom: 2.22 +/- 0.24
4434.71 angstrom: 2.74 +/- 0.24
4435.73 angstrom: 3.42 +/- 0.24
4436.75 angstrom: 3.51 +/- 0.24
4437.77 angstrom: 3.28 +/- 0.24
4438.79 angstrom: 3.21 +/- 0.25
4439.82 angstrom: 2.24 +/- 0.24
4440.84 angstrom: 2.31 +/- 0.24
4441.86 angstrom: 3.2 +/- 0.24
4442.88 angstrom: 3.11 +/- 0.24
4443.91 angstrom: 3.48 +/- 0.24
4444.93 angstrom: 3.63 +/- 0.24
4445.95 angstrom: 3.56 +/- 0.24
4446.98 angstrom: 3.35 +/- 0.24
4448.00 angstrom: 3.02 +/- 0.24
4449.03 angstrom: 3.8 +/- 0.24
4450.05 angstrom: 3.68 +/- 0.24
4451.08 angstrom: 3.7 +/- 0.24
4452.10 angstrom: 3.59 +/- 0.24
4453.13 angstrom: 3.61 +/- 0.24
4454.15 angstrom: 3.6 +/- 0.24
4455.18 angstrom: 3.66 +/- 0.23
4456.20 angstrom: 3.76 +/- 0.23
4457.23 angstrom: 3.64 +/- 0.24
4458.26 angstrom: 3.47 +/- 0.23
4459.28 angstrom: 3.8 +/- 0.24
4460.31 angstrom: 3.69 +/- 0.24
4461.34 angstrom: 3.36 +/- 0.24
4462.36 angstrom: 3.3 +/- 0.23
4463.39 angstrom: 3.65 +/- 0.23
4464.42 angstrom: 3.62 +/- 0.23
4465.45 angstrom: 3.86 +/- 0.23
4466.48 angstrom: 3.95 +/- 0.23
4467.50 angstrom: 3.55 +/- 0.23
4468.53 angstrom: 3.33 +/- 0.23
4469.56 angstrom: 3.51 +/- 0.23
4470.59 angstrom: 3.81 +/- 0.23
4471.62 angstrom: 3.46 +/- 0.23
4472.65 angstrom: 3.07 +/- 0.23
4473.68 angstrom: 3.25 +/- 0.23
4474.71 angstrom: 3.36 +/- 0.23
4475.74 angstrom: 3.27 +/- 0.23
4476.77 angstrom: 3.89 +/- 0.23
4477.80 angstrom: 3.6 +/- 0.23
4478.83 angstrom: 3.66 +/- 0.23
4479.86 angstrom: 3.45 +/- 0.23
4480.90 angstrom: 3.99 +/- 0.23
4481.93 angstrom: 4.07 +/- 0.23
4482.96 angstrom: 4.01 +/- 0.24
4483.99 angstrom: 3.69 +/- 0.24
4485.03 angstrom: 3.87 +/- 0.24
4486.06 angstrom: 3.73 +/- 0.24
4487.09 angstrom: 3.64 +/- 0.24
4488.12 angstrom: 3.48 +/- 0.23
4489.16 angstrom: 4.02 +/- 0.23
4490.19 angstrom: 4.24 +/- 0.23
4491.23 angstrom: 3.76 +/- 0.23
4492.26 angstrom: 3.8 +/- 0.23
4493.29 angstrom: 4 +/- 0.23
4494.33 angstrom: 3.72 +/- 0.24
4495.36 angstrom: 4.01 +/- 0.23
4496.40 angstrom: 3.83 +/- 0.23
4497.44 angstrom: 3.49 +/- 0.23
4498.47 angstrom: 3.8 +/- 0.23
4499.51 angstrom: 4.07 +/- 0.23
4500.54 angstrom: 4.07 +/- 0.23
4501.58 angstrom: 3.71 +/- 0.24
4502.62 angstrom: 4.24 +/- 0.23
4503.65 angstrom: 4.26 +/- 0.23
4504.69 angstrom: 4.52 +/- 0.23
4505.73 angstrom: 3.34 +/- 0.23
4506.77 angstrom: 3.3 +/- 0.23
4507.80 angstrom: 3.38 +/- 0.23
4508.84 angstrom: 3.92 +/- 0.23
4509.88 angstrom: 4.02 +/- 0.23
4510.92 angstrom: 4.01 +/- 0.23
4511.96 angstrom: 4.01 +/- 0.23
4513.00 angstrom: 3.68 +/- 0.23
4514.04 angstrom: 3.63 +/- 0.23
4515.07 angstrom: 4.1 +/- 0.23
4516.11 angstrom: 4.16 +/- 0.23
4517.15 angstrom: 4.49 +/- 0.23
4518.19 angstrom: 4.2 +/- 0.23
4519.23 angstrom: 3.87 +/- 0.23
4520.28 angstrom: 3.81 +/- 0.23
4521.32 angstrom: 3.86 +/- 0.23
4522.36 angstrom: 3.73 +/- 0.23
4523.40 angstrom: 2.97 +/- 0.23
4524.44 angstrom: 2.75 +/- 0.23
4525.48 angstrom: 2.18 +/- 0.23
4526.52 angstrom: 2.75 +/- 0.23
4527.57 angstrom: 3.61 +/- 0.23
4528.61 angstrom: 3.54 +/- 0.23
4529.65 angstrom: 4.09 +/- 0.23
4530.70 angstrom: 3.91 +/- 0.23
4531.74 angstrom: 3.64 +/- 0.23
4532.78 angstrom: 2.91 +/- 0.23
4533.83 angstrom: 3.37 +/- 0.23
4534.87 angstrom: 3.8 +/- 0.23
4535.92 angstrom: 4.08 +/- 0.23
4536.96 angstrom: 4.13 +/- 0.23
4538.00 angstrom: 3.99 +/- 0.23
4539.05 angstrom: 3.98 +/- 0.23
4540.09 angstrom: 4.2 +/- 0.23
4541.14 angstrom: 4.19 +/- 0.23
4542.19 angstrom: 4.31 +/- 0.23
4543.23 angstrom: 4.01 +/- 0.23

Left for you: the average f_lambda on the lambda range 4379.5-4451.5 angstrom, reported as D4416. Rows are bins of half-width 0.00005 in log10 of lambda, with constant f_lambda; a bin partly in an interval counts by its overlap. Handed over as 3.37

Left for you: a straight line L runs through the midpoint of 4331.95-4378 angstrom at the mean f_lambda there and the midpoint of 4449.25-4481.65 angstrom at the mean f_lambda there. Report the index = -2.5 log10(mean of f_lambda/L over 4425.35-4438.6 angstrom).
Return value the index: 0.143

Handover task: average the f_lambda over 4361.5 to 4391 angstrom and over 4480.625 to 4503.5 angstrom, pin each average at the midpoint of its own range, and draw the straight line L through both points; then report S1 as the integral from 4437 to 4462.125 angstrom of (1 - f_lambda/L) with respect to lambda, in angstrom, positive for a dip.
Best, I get 2.32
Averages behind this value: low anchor 3.53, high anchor 3.88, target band 3.41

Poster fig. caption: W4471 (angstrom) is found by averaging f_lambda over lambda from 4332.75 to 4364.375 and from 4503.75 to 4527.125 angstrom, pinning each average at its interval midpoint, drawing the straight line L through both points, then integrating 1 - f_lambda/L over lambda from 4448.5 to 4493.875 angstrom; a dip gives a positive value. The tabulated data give 0.3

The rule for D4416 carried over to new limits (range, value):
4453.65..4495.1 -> 3.67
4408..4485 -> 3.45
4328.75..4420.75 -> 3.58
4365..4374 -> 3.55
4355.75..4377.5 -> 3.63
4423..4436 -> 3.19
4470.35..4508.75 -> 3.75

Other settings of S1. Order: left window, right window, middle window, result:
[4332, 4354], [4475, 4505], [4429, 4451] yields 3.5 angstrom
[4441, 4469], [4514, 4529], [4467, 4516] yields -2.8 angstrom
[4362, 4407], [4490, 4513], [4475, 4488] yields 0.3 angstrom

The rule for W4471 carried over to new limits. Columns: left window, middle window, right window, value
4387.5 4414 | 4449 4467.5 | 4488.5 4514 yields 0.27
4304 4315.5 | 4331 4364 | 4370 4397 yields -0.29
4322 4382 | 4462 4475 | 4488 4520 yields 1.12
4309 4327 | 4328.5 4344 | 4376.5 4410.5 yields 0.92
